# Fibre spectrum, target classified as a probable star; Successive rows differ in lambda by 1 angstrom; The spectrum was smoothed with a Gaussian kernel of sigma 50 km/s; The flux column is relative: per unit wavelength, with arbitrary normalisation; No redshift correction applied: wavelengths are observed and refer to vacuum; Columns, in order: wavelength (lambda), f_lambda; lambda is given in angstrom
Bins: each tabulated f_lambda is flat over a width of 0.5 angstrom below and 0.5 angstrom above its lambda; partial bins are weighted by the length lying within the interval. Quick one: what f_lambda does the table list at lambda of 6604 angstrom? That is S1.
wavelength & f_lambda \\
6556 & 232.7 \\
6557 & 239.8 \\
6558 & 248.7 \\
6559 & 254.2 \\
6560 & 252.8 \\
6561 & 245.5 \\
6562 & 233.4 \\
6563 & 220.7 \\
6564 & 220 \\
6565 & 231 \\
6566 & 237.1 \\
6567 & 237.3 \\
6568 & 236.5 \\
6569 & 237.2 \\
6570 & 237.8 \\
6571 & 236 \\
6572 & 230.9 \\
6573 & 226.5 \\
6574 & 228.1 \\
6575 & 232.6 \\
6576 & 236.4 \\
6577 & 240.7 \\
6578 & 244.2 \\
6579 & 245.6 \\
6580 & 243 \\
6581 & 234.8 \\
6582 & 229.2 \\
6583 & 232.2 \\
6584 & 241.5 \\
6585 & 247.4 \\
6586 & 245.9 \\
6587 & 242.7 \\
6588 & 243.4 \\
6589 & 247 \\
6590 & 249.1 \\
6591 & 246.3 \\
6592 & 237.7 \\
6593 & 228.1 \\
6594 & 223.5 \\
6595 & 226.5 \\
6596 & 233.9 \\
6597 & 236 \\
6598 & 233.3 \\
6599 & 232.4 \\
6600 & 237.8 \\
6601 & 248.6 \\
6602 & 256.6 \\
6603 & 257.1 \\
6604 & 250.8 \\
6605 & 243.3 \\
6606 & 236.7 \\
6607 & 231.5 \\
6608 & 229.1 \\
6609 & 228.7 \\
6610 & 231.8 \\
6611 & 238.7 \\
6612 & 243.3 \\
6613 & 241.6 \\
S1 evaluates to 250.8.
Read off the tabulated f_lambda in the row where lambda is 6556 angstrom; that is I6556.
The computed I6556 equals 232.7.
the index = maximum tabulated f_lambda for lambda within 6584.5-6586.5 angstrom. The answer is 247.4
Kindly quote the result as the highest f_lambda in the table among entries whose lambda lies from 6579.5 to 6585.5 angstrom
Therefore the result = 247.4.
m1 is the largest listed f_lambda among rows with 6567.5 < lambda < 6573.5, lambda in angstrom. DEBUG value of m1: 237.8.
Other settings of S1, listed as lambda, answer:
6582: 229.2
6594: 223.5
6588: 243.4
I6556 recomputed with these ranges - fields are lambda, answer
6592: 237.7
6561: 245.5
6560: 252.8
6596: 233.9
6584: 241.5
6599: 232.4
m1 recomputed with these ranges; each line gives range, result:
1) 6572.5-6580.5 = 245.6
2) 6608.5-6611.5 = 238.7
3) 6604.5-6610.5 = 243.3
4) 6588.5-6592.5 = 249.1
